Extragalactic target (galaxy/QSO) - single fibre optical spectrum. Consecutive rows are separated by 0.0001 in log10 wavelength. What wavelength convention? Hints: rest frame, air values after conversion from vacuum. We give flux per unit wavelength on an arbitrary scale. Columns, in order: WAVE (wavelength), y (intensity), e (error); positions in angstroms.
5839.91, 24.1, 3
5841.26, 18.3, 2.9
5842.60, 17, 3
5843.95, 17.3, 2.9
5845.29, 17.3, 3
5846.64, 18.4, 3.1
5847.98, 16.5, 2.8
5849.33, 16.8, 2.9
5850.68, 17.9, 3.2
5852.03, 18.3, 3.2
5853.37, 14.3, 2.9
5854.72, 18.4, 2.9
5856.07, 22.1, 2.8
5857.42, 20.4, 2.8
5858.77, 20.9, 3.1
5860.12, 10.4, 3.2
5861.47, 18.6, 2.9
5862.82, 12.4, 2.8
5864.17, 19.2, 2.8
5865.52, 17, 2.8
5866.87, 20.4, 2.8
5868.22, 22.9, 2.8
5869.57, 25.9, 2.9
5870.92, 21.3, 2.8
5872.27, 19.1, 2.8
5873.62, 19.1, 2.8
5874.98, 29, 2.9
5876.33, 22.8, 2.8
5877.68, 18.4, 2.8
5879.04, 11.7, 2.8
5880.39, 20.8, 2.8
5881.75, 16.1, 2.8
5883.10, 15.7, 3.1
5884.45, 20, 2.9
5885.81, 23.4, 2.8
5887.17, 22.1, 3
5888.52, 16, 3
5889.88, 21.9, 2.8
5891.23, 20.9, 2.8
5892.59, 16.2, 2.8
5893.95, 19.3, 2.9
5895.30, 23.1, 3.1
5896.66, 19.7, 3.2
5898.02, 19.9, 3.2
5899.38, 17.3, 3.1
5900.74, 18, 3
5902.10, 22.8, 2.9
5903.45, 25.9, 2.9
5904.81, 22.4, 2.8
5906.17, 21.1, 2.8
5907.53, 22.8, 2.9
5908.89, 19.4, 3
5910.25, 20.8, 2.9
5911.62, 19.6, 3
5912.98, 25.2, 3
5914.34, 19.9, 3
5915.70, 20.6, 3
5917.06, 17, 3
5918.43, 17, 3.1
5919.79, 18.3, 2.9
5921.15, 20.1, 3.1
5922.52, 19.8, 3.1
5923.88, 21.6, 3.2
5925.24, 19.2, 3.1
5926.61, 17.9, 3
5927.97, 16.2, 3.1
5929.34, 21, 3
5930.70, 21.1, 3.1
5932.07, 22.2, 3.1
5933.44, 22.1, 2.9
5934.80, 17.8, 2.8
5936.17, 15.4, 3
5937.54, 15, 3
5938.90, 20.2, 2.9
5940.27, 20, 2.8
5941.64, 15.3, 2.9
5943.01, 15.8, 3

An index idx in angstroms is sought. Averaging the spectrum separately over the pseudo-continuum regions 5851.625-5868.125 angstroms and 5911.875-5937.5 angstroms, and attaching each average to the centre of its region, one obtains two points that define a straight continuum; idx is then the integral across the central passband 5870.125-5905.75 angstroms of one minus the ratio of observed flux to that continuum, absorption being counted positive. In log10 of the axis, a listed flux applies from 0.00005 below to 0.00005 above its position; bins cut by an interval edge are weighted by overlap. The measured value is -3.02 angstroms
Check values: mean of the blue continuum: 17.9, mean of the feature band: 20.1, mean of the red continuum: 19.5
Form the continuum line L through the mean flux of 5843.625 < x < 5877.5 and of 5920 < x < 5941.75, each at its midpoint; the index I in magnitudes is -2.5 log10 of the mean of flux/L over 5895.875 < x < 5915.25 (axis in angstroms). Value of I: -0.105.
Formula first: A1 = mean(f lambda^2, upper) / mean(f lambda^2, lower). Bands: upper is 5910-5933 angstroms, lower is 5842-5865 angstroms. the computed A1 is 1.2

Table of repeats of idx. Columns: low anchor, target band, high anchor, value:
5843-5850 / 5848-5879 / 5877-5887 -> -2.5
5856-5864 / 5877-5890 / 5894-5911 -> 0.6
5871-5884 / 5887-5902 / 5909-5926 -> 0.0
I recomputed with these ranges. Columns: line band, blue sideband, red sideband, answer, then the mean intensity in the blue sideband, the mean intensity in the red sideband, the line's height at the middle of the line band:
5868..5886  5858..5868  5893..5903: -0.11 mag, 17.3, 20.1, 18.4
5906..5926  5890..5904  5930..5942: -0.03 mag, 20.3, 18.9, 19.6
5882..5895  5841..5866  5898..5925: -0.01 mag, 17.4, 20.5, 19.3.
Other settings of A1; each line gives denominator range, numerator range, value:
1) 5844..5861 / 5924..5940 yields 1.11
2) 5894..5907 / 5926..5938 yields 0.90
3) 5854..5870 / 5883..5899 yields 1.06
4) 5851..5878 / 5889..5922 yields 1.06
